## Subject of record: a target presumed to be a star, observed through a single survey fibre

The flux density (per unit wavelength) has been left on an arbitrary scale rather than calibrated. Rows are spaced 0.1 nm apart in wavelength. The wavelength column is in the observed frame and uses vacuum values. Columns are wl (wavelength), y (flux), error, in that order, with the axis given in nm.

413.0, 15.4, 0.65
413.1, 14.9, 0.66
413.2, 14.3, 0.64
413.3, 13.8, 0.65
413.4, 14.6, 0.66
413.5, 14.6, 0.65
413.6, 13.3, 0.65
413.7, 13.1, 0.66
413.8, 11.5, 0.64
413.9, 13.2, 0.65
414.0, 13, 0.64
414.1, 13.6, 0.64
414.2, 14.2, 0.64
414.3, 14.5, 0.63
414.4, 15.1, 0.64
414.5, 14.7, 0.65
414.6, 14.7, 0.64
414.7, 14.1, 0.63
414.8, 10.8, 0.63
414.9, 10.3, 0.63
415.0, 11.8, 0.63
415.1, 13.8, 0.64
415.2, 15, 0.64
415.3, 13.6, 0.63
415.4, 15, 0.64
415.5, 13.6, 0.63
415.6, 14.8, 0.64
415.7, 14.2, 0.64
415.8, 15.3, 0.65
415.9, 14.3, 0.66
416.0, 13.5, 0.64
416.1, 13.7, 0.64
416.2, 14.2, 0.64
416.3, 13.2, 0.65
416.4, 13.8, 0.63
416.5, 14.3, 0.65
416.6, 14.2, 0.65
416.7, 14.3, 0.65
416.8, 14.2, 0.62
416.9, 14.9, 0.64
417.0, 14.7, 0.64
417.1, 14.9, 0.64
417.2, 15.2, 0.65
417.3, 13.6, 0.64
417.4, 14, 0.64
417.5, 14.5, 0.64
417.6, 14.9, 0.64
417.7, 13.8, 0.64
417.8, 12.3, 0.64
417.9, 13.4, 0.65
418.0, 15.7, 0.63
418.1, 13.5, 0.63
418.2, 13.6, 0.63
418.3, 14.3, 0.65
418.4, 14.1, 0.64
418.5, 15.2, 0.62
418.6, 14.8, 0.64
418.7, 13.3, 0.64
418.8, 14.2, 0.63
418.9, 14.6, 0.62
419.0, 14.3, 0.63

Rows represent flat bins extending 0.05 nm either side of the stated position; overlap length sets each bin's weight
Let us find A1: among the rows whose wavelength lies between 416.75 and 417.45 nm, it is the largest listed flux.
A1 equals 15.2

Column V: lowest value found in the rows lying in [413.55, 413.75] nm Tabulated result 13.1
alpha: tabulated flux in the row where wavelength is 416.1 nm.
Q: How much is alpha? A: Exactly 13.7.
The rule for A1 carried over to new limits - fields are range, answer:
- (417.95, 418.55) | 15.7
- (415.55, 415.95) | 15.3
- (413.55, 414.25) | 14.2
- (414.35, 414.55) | 15.1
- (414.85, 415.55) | 15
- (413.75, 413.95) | 13.2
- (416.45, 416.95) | 14.9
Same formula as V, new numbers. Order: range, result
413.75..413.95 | 11.5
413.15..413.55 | 13.8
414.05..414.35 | 13.6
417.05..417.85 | 12.3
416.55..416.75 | 14.2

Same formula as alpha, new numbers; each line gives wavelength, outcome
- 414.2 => 14.2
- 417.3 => 13.6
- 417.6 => 14.9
